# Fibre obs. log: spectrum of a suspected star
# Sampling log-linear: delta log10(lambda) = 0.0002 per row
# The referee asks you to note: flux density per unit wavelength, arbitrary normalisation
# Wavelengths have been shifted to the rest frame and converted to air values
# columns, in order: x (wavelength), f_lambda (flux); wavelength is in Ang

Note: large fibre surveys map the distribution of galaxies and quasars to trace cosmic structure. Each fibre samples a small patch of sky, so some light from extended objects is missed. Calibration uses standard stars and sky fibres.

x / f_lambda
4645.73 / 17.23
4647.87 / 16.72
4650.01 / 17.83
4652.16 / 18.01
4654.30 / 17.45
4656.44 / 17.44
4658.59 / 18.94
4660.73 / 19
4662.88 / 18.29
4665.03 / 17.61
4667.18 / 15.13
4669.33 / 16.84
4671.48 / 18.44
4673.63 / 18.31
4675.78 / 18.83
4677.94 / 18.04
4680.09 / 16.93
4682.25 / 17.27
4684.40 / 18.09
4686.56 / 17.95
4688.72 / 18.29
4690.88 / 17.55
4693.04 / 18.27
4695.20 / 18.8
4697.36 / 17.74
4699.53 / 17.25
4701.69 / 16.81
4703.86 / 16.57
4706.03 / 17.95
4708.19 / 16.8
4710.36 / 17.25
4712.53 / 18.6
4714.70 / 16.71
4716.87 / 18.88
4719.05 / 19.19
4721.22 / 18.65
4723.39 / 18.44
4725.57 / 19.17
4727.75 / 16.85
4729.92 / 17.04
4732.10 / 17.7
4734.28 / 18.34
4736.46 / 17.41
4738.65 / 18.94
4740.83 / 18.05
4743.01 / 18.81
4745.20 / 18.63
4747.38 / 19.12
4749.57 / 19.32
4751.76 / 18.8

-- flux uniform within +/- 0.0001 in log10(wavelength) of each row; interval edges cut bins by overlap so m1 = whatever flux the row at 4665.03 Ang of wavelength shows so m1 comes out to 17.61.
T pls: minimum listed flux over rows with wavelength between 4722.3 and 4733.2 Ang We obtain 16.85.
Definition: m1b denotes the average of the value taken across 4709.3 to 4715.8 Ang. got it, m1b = 17.5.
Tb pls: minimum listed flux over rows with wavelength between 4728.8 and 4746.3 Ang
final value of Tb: 17.04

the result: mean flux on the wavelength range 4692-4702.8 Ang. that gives 17.8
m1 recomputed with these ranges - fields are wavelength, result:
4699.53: 17.25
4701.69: 16.81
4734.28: 18.34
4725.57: 19.17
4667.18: 15.13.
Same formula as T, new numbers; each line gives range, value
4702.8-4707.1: 16.57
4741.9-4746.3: 18.63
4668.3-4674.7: 16.84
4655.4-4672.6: 15.13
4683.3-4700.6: 17.25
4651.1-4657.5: 17.44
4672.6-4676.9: 18.31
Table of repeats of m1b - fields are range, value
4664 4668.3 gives 16.4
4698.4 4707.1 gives 17.1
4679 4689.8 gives 17.7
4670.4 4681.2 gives 18.1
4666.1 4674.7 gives 17.2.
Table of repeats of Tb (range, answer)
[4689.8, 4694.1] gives 17.55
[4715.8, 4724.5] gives 18.44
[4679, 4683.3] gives 16.93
